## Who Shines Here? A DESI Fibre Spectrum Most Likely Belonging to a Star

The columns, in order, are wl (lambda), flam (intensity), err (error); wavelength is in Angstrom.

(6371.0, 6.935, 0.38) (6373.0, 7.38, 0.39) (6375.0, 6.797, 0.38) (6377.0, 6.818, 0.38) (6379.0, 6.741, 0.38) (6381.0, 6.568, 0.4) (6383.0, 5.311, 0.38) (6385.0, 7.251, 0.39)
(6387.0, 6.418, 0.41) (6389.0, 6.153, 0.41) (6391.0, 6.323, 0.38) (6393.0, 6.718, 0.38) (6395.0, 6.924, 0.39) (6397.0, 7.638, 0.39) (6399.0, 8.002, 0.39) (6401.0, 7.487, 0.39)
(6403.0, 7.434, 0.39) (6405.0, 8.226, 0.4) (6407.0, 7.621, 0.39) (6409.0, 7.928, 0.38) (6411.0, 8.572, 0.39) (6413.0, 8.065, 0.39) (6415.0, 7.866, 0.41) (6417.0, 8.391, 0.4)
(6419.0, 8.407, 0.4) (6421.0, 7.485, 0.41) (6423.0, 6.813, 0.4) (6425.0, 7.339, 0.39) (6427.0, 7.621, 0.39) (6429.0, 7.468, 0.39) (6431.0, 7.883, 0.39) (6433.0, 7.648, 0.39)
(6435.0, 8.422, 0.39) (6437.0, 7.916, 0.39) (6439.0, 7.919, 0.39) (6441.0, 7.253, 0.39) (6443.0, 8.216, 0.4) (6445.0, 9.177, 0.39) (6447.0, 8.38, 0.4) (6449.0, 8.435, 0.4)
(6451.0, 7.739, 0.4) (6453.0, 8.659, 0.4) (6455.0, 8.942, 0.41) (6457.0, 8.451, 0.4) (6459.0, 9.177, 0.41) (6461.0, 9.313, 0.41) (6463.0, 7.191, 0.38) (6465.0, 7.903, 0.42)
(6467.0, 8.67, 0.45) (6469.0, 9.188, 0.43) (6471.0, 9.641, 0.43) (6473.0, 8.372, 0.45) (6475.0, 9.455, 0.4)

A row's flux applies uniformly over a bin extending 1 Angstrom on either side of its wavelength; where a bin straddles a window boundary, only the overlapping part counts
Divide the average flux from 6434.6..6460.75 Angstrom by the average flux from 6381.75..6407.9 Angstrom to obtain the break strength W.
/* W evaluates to 1.19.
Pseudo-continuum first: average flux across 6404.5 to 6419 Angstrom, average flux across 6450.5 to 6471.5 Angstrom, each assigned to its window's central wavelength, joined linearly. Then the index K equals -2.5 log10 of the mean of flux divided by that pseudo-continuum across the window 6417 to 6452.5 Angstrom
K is 0.058 mag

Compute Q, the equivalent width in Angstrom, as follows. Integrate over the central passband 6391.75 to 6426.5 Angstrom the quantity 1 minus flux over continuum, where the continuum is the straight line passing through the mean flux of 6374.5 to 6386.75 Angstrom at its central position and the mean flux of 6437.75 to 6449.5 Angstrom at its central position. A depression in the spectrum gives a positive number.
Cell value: -1.83 Angstrom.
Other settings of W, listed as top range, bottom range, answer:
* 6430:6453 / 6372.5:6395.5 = 1.23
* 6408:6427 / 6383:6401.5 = 1.14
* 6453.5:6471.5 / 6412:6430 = 1.13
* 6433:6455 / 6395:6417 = 1.05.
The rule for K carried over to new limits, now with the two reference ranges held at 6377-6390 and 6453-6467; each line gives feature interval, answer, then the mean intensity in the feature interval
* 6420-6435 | 0.02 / 7.53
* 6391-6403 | -0.07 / 7.27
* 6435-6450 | -0.02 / 8.2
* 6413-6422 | -0.10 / 8.04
